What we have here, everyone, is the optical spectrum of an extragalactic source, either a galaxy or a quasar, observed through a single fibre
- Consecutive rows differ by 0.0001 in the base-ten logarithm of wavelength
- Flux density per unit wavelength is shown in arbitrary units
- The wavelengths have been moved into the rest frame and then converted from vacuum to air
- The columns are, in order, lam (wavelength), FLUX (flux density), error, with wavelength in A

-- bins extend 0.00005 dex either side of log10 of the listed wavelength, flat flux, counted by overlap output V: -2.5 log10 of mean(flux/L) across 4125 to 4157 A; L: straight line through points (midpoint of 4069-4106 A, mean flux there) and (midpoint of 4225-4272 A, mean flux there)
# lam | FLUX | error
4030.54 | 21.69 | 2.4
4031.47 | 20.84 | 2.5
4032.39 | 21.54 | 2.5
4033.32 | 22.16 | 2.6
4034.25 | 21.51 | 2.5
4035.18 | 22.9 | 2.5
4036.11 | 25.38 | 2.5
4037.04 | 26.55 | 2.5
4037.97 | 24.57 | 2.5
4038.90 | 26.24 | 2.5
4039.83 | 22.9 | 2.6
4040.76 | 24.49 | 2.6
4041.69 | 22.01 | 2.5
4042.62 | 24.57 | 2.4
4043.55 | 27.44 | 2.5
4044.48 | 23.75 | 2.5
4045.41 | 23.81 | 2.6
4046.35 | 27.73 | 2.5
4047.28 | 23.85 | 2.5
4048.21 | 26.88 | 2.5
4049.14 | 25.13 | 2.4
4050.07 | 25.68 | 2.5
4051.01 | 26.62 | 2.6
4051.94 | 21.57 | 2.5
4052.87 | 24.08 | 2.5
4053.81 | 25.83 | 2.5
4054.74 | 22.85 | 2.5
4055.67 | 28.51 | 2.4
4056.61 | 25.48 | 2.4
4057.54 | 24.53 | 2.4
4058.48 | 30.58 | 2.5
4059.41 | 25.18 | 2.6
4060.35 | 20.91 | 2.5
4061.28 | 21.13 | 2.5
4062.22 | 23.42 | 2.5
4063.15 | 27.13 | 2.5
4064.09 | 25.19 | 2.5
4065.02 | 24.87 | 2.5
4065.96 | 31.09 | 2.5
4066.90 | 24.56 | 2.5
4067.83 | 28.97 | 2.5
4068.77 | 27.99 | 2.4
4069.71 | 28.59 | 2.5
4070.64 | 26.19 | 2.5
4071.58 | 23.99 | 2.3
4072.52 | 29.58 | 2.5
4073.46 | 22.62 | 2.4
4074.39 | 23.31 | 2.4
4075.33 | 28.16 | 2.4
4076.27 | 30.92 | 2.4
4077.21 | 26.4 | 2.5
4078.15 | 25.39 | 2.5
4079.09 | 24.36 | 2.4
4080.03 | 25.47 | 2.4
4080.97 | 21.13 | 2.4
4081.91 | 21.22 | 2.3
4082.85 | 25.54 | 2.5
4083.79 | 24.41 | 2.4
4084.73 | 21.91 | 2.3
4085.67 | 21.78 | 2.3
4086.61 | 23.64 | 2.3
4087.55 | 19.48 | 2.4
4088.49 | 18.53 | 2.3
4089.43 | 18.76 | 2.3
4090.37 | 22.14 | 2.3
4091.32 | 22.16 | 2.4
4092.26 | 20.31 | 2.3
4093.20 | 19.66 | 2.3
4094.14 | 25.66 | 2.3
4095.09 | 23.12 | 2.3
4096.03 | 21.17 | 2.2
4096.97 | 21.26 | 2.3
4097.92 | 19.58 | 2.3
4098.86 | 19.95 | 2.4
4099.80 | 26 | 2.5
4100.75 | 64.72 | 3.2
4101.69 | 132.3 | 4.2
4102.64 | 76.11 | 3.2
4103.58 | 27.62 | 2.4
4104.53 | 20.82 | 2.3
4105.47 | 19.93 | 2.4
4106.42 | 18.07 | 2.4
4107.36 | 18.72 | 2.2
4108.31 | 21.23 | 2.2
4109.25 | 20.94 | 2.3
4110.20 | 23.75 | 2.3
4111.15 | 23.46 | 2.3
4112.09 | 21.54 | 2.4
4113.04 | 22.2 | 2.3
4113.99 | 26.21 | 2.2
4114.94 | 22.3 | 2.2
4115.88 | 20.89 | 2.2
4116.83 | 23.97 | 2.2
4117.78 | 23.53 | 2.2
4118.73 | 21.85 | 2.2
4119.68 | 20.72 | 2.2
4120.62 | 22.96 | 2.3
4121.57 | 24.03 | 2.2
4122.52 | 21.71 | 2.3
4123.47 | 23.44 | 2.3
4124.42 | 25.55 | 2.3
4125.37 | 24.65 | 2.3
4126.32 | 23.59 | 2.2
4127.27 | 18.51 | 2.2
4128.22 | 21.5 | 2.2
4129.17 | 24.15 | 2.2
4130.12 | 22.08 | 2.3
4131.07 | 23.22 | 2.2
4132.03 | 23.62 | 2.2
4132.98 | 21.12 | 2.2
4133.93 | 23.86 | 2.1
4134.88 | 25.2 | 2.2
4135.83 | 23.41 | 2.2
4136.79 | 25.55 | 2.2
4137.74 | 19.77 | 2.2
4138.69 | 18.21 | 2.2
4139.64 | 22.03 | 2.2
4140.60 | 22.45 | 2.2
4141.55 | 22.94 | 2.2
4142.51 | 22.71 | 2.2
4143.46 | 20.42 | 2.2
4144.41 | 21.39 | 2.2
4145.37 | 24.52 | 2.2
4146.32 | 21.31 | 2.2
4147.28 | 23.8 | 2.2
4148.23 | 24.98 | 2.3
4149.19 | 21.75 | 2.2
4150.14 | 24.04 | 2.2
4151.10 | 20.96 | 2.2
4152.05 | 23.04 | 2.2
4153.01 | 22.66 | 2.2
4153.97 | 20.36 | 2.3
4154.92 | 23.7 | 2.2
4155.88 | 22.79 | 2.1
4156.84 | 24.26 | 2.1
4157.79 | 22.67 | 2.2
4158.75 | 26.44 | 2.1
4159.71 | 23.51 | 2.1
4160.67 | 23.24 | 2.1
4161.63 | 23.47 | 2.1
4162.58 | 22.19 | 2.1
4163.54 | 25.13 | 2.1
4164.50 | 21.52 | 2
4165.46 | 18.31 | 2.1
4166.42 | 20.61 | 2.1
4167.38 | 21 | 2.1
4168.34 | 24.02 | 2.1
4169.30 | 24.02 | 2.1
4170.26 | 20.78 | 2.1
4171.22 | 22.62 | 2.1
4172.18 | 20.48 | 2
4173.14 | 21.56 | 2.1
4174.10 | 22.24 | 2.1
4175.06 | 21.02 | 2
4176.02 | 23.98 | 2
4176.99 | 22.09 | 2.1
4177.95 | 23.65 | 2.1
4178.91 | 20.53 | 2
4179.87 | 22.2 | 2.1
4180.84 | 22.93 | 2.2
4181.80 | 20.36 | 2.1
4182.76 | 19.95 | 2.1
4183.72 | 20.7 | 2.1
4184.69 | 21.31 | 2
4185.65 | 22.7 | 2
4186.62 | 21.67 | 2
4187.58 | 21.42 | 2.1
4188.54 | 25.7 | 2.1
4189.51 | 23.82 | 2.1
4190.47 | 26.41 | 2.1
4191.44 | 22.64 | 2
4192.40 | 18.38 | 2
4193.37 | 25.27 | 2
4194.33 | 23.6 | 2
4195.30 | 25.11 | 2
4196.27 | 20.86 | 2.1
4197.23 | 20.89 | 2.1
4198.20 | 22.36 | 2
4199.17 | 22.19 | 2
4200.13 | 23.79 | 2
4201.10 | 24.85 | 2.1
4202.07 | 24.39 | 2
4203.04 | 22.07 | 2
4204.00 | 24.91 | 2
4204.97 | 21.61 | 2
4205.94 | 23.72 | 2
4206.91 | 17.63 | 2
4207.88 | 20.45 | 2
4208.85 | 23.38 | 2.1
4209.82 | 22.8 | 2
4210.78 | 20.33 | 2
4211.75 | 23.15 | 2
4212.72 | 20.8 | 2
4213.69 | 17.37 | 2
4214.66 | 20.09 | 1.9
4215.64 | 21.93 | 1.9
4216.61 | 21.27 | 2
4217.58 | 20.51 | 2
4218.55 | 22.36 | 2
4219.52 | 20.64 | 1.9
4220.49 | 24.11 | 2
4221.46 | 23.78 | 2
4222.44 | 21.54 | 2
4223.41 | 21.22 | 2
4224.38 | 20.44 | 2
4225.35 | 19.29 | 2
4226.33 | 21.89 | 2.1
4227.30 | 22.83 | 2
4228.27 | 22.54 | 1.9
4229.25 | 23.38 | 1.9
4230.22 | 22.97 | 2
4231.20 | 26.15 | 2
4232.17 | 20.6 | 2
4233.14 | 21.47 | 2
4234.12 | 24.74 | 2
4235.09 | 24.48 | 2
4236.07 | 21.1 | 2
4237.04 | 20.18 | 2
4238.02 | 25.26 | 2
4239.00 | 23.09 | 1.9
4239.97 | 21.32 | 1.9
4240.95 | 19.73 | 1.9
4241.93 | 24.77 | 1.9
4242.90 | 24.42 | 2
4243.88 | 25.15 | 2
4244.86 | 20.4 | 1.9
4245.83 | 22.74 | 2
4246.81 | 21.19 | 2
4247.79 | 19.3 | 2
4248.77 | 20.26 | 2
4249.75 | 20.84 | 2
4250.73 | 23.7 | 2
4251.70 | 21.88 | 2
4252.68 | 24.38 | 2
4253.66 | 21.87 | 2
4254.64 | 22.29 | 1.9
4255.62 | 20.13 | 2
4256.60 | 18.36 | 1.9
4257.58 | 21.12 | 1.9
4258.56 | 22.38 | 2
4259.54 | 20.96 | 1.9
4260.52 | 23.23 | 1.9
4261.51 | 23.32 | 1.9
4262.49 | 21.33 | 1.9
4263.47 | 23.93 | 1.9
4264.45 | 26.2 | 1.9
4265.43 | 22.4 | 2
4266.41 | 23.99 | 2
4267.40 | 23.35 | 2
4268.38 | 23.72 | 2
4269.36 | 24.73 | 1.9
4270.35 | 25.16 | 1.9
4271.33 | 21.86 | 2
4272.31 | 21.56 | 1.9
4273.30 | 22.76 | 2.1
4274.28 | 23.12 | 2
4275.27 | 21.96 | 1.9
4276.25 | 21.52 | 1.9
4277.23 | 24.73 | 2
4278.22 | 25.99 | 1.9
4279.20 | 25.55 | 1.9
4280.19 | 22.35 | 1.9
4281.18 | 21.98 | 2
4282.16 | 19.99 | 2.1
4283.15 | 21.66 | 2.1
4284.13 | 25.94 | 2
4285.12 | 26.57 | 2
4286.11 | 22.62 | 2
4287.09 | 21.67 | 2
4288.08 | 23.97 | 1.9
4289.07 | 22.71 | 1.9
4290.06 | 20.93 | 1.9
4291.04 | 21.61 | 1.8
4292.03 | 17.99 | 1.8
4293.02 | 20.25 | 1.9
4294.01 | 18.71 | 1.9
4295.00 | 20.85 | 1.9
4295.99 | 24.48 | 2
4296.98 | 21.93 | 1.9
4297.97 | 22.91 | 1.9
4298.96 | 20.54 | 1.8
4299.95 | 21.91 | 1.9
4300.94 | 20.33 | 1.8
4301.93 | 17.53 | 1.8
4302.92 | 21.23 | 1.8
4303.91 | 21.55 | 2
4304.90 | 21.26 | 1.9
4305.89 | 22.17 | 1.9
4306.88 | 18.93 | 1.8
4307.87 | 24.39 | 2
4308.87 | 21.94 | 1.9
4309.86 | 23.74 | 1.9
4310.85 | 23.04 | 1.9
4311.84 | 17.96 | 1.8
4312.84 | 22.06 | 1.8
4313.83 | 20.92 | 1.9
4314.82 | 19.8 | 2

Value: 0.18 mag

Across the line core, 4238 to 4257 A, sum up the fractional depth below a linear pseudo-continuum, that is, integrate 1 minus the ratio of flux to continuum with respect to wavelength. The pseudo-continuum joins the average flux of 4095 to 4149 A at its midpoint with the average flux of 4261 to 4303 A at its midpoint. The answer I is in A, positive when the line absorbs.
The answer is 1.05 A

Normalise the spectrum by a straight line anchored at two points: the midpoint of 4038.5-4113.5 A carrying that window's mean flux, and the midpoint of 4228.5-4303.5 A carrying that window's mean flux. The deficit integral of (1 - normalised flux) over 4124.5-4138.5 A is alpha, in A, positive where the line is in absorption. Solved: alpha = 1.4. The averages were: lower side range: 26.5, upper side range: 22.4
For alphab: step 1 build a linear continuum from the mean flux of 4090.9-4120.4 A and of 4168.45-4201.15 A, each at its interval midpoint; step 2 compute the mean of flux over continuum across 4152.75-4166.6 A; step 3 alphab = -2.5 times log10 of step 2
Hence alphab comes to 0.07 mag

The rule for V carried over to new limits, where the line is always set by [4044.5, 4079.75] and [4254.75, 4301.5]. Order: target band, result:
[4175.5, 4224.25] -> 0.07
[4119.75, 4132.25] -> 0.08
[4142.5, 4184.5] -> 0.09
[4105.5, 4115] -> 0.15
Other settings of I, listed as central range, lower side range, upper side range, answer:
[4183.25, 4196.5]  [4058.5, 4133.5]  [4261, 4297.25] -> 0.8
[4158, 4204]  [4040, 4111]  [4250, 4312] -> 3.5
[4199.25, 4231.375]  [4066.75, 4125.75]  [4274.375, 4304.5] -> 2.3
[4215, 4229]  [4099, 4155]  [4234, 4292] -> 1.1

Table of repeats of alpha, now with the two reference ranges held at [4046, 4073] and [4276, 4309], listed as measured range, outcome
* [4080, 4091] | 1.5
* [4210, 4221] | 1.0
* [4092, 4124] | -4.1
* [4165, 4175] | 1.0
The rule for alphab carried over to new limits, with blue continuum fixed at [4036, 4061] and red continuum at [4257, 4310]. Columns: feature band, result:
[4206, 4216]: 0.114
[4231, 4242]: 0.016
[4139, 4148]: 0.074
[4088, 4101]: 0.032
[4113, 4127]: 0.050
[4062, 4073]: -0.086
